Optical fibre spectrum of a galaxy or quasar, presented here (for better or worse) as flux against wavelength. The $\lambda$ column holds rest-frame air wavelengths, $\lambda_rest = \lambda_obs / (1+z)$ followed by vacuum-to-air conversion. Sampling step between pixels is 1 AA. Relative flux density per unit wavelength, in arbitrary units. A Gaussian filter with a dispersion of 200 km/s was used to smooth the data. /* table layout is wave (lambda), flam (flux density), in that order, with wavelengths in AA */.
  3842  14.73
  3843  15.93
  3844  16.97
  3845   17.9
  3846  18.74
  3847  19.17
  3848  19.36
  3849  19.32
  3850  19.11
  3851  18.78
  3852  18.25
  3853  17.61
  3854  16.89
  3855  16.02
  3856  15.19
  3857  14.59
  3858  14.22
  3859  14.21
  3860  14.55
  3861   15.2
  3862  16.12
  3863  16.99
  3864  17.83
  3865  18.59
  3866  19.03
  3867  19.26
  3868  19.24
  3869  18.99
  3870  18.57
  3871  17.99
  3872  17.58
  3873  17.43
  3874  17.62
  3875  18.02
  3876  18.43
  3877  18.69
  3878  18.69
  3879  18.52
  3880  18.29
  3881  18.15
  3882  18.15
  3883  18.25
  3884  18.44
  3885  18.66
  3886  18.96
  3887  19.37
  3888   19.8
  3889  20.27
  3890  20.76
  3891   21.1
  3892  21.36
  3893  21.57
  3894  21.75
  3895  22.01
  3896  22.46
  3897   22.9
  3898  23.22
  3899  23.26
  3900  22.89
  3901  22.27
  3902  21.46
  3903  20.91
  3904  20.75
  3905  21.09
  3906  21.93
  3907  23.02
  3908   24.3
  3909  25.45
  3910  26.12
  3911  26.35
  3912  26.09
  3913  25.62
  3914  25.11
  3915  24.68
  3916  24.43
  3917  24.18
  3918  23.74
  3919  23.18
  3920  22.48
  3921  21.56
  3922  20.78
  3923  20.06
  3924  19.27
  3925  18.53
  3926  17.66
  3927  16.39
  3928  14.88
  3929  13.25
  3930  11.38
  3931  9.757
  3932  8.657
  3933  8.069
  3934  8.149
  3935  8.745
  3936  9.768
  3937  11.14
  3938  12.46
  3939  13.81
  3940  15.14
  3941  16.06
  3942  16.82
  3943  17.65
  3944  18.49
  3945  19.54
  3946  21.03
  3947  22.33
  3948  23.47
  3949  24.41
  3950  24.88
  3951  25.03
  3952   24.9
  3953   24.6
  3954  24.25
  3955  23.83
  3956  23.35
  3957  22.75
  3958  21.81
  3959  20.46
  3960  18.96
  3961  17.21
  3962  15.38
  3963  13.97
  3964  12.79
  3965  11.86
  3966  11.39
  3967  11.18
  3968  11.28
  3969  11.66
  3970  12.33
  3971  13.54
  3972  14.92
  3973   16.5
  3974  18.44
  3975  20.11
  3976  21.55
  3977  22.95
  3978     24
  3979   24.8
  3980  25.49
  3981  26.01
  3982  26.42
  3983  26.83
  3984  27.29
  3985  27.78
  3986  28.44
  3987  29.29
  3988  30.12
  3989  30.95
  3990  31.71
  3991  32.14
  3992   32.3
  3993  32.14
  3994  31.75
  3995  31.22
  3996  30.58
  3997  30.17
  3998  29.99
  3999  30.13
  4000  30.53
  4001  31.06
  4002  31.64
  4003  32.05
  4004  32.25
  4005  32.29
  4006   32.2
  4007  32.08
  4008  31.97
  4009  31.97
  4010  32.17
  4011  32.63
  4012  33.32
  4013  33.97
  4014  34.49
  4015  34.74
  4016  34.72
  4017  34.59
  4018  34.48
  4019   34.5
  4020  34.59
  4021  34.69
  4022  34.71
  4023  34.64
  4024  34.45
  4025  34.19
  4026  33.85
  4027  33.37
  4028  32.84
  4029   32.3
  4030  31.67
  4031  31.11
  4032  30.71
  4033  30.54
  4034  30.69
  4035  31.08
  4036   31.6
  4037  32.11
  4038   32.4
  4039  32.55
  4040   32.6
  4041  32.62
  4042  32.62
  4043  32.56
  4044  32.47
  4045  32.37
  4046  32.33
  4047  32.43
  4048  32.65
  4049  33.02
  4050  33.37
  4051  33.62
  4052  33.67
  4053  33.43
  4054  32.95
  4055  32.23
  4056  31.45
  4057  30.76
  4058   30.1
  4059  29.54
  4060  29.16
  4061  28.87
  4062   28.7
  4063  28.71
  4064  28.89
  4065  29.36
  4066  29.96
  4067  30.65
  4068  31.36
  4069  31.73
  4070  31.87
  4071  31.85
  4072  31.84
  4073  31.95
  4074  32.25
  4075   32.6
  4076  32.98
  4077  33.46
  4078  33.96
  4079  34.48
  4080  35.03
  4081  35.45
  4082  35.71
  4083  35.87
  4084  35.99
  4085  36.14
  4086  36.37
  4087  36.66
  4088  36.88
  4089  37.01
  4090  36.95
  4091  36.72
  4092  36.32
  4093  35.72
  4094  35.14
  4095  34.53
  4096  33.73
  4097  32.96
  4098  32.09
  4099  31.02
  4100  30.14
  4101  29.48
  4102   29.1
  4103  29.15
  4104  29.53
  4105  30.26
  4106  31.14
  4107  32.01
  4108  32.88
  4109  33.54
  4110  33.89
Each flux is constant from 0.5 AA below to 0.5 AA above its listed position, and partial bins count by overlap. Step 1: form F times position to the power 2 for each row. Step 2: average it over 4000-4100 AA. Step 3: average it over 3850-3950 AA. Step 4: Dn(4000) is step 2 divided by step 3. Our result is 1.9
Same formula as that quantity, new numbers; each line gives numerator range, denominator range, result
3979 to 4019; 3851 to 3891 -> 1.86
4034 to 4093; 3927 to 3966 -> 2.04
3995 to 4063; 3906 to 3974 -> 1.83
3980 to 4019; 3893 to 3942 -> 1.69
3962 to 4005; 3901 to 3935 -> 1.27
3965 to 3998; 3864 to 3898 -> 1.29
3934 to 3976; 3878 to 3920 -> 0.82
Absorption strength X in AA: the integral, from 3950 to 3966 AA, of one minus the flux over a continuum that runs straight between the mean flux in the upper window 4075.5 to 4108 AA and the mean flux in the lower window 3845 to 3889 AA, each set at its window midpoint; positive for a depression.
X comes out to 2.83 AA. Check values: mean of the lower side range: 17.9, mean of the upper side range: 33.8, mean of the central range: 20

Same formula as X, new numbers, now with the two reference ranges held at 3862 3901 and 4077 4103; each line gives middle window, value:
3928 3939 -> 6.02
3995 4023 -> -3.95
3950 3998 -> 6.38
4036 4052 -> -0.78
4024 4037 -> -0.83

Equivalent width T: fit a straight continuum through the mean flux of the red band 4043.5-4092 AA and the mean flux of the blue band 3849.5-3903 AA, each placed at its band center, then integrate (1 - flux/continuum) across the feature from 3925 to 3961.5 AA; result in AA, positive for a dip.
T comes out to 9.7 AA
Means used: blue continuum 18.8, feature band 17.5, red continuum 32.9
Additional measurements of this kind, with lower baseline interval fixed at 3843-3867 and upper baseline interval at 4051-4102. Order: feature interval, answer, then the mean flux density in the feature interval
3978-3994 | -1.36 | 28.7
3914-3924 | -0.48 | 22.7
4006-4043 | -4.85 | 33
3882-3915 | -2.91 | 22.1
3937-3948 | 2.86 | 17.3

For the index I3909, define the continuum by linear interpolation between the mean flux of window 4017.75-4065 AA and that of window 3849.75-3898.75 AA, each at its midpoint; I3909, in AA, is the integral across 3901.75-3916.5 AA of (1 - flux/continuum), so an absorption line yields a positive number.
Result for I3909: -1.7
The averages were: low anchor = 18.5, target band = 23.9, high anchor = 32.2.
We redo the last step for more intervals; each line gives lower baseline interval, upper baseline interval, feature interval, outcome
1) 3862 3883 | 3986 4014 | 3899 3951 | 9.14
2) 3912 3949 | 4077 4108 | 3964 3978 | 4.09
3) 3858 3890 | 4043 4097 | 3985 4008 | -3.08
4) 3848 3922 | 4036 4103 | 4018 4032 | -1.82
